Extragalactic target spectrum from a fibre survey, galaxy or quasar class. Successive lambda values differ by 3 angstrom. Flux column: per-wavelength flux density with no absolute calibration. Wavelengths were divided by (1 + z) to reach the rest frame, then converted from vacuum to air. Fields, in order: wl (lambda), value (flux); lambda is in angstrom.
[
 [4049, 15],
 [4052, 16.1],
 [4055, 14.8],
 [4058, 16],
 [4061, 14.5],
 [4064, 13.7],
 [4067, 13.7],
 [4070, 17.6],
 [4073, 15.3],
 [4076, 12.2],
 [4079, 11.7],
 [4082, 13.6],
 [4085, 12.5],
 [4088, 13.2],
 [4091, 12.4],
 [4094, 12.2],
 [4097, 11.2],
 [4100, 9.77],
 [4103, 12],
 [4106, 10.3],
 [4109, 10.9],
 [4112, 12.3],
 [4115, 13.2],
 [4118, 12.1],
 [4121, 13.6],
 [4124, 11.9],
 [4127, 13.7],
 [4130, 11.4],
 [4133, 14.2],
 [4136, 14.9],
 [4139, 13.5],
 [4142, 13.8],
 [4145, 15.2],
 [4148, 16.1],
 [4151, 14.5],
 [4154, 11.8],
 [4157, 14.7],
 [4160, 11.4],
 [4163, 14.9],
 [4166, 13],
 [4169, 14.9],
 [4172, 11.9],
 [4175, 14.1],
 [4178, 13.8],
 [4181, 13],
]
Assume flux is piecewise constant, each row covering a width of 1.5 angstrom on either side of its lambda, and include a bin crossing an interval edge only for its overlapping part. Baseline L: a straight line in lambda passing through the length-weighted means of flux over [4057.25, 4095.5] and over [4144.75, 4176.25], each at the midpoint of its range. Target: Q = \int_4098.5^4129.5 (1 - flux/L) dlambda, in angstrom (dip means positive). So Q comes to 4.0 angstrom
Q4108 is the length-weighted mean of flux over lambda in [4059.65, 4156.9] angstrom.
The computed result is 13.1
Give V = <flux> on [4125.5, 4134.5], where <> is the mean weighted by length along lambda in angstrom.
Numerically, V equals 13.1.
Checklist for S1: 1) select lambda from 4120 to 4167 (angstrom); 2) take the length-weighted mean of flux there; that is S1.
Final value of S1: 13.7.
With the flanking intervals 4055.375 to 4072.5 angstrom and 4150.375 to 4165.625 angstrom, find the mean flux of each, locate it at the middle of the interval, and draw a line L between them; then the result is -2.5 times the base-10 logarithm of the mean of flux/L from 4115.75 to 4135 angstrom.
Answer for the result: 0.09 mag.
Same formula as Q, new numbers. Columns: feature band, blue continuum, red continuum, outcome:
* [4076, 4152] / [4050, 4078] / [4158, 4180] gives 7.3 angstrom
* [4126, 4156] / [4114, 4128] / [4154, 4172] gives -1.8 angstrom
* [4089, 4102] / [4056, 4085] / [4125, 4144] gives 2.3 angstrom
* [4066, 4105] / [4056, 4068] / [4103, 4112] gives -0.1 angstrom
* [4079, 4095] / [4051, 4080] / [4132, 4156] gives 2.0 angstrom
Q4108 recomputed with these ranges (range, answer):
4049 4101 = 13.6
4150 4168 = 13.4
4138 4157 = 14.2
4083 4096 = 12.6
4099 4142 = 12.5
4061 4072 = 14.9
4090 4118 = 11.6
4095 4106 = 11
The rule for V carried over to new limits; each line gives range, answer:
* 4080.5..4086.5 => 13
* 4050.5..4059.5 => 15.6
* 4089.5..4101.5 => 11.4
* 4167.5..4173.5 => 13.4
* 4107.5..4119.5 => 12.1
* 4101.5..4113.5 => 11.4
